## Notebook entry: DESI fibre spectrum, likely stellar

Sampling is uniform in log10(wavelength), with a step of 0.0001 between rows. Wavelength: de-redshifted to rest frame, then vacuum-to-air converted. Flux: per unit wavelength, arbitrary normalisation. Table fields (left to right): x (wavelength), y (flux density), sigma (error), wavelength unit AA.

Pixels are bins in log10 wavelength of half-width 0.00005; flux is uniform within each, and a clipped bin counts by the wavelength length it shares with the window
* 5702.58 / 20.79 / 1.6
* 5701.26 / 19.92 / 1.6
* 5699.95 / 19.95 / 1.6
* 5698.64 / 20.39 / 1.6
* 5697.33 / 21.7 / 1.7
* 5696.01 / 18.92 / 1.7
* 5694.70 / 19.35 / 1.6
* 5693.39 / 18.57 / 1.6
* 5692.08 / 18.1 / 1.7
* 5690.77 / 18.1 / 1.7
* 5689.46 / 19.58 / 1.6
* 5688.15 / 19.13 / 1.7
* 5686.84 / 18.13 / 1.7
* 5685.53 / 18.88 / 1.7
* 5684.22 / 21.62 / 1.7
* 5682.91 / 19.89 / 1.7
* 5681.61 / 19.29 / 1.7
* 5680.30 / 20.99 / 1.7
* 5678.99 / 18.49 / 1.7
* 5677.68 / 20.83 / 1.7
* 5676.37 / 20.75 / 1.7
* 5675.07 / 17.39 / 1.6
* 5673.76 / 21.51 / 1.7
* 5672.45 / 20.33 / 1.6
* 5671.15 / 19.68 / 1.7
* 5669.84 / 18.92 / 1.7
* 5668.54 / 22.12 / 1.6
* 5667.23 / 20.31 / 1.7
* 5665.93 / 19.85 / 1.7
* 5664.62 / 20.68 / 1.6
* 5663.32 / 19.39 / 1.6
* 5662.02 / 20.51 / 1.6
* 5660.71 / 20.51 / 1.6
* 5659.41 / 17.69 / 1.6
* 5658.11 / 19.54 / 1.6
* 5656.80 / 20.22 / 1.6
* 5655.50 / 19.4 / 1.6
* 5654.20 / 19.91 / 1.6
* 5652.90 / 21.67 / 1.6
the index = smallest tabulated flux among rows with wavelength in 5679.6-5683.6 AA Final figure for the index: 19.29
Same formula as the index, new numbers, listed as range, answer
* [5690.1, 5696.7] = 18.1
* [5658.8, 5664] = 17.69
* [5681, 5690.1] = 18.13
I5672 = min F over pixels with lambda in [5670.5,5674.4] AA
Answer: 19.68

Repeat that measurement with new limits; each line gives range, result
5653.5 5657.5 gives 19.4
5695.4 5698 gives 18.92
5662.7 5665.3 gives 19.39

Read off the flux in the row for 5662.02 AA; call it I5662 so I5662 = 20.51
